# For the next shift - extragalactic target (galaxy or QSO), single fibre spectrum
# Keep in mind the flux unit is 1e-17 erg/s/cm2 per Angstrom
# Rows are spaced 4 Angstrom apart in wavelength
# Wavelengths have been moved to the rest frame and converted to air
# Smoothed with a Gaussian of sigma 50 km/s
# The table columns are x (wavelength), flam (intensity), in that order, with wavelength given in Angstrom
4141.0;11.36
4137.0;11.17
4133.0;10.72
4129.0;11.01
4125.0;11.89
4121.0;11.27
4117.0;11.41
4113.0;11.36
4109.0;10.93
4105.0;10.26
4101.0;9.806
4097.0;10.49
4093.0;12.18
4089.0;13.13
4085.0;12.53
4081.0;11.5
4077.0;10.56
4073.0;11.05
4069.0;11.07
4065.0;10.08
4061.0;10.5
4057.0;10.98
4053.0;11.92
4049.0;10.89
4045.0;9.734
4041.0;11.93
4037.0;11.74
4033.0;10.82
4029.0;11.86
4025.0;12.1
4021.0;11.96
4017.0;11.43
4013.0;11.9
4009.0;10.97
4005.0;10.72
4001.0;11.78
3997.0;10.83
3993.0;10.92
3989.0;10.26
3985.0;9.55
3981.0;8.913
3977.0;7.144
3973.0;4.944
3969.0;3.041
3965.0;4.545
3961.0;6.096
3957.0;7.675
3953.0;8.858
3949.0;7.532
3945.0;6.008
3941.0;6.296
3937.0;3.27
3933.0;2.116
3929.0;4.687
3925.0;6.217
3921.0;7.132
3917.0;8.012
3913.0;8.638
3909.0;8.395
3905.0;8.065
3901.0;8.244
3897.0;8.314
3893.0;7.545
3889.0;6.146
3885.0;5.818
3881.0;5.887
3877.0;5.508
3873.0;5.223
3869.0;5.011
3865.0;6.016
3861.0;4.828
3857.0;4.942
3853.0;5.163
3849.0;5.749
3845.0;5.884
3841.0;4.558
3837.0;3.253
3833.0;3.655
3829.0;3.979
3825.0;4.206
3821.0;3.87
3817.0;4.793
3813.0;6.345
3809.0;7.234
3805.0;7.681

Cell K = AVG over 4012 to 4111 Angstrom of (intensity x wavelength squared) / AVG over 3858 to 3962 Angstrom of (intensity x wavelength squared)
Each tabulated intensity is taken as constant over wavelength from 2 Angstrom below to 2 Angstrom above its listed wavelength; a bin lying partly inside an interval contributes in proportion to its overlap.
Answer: 1.88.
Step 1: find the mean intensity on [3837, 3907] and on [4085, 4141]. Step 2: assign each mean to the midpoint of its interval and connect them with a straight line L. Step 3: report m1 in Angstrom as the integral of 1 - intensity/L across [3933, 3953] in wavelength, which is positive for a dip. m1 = 4.9 Angstrom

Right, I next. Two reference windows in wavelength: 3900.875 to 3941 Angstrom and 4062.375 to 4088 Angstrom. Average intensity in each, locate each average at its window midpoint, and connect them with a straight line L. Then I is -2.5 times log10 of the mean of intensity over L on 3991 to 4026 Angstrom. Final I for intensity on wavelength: -0.24 mag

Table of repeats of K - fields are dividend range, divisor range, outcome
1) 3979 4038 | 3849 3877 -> 2.26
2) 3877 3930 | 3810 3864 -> 1.55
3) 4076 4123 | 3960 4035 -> 1.25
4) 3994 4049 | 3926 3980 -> 2.08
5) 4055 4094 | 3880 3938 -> 1.86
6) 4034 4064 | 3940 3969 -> 1.79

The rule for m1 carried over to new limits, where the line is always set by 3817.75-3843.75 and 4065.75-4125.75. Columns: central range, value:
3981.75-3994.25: -2.6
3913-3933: 0.6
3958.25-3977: 6.6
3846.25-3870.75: -2.8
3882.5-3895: -1.9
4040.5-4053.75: -1.4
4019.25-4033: -3.6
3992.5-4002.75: -3.1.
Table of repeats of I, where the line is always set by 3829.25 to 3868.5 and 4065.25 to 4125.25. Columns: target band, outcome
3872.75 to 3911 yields -0.165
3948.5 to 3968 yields 0.145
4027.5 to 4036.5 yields -0.184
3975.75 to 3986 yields -0.032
